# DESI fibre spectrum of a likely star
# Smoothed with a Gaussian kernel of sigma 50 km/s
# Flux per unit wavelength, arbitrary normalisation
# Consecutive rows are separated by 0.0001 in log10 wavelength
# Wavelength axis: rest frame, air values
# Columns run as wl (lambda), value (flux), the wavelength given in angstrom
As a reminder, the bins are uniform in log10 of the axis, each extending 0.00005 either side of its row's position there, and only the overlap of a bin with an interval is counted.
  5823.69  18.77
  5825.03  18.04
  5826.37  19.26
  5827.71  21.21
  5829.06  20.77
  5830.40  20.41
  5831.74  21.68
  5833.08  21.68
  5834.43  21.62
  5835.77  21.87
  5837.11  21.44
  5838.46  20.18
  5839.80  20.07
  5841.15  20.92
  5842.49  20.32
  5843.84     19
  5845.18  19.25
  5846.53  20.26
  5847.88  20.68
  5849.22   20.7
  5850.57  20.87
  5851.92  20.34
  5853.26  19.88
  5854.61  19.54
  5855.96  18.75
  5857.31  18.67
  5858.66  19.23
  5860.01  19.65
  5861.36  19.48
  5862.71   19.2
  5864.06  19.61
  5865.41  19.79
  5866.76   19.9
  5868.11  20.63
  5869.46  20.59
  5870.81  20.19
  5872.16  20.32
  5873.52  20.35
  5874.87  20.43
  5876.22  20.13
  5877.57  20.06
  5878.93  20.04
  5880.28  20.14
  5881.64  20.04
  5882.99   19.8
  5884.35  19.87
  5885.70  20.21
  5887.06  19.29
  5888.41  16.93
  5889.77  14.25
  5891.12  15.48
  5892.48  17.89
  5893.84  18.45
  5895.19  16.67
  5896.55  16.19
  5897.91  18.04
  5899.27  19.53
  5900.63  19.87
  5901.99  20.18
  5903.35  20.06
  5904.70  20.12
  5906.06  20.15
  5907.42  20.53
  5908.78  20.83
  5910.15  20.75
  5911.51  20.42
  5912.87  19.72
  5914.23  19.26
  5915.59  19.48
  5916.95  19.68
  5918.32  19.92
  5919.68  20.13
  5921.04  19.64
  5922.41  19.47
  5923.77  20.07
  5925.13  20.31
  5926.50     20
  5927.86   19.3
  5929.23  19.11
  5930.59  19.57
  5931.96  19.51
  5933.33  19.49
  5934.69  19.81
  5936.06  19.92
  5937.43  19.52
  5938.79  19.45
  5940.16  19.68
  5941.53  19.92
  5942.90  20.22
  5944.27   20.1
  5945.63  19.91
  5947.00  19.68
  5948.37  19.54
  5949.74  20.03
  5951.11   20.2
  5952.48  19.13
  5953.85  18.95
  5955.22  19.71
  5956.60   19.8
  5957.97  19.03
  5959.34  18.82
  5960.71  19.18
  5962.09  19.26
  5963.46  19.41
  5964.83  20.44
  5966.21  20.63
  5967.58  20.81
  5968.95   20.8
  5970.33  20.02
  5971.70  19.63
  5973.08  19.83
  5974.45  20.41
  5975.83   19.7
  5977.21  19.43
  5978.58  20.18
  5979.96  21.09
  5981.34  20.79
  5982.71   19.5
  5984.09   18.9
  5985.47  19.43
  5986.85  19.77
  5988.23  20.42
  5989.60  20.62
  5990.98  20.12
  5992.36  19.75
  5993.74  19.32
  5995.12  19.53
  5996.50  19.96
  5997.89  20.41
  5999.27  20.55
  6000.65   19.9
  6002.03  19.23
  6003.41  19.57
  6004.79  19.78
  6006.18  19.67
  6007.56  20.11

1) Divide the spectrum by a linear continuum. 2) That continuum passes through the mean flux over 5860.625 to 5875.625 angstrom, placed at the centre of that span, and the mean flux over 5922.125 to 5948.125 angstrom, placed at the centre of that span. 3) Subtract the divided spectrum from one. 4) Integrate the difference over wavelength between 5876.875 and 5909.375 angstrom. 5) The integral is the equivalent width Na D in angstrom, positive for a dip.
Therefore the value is 1.6 angstrom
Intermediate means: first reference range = 20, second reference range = 19.7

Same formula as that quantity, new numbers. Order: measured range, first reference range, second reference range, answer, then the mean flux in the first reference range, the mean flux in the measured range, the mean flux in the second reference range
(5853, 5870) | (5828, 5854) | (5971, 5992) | 0.8 angstrom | 20.6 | 19.6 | 20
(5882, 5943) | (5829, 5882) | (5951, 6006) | 2.2 angstrom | 20.2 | 19.3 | 19.8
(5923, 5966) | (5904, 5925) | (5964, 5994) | 0.8 angstrom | 20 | 19.7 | 20.1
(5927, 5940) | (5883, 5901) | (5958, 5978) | -0.4 angstrom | 17.9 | 19.5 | 19.9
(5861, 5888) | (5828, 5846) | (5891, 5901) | -1.6 angstrom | 20.7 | 20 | 17.8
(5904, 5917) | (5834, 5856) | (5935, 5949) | -0.1 angstrom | 20.4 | 20.1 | 19.8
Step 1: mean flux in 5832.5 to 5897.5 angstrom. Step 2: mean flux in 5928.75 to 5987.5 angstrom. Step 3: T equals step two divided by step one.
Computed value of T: 1.0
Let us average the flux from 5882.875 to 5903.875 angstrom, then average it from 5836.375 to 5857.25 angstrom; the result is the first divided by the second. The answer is 0.91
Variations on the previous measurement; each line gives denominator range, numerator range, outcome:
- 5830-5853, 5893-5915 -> 0.94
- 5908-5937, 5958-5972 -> 1.00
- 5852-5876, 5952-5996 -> 1.00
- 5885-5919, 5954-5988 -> 1.05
